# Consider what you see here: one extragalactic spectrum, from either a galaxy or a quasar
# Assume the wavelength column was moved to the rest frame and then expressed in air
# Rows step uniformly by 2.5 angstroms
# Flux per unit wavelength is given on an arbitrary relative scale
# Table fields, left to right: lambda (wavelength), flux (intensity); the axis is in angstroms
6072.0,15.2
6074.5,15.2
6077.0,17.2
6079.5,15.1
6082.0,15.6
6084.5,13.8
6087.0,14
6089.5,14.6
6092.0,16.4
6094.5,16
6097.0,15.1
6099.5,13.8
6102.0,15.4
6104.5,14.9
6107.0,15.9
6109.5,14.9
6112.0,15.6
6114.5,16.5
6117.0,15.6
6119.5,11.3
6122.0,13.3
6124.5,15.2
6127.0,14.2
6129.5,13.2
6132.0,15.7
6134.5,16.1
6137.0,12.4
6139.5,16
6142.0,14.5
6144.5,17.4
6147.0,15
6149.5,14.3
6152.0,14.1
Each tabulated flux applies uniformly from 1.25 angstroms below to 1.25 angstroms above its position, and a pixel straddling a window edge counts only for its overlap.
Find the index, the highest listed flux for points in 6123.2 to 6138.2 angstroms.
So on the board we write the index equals 16.1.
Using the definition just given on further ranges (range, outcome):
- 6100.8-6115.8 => 16.5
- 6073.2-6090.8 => 17.2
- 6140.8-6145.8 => 17.4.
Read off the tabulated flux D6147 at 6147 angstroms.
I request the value 15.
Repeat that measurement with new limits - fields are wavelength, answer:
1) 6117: 15.6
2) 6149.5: 14.3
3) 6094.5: 16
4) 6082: 15.6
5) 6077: 17.2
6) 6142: 14.5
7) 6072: 15.2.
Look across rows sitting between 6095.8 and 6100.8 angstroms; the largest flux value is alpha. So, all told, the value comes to 15.1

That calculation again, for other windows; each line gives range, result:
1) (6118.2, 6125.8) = 15.2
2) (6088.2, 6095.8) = 16.4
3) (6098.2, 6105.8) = 15.4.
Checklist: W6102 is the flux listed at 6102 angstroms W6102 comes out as 15.4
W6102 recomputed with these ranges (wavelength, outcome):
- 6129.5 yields 13.2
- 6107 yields 15.9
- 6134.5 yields 16.1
